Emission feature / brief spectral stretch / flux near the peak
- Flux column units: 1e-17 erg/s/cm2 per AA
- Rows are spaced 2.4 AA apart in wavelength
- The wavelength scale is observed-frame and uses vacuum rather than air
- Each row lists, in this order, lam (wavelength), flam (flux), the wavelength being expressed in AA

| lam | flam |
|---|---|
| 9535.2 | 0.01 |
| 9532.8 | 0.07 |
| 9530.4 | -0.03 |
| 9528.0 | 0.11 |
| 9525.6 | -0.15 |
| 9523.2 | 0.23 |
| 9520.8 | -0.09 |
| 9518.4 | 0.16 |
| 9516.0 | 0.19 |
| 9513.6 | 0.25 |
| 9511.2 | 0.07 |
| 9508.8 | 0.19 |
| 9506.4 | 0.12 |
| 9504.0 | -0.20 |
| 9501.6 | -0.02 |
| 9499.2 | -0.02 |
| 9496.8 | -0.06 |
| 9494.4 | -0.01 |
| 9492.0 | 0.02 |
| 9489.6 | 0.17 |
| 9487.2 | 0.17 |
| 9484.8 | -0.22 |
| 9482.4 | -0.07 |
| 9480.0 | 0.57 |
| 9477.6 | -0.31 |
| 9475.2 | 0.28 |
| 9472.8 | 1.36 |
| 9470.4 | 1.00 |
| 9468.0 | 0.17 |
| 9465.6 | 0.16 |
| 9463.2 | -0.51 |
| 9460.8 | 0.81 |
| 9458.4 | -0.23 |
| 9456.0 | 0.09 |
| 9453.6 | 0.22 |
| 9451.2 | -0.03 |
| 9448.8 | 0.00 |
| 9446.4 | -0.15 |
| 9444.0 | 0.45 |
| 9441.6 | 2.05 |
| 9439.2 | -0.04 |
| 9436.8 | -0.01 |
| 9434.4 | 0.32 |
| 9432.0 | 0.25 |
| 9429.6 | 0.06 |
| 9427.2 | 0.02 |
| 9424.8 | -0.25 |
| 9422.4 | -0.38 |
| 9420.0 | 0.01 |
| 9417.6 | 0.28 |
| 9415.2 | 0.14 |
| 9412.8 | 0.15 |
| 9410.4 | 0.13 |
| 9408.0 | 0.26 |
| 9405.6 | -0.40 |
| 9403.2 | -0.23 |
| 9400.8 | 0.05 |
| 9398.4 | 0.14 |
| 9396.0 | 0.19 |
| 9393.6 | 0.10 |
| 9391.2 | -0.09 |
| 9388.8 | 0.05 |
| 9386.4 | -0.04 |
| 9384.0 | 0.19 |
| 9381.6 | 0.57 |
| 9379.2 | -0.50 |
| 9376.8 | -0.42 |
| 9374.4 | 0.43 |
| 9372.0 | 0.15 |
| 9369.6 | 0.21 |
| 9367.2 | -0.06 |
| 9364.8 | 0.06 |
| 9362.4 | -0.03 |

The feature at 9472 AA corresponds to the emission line [O III] 5007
